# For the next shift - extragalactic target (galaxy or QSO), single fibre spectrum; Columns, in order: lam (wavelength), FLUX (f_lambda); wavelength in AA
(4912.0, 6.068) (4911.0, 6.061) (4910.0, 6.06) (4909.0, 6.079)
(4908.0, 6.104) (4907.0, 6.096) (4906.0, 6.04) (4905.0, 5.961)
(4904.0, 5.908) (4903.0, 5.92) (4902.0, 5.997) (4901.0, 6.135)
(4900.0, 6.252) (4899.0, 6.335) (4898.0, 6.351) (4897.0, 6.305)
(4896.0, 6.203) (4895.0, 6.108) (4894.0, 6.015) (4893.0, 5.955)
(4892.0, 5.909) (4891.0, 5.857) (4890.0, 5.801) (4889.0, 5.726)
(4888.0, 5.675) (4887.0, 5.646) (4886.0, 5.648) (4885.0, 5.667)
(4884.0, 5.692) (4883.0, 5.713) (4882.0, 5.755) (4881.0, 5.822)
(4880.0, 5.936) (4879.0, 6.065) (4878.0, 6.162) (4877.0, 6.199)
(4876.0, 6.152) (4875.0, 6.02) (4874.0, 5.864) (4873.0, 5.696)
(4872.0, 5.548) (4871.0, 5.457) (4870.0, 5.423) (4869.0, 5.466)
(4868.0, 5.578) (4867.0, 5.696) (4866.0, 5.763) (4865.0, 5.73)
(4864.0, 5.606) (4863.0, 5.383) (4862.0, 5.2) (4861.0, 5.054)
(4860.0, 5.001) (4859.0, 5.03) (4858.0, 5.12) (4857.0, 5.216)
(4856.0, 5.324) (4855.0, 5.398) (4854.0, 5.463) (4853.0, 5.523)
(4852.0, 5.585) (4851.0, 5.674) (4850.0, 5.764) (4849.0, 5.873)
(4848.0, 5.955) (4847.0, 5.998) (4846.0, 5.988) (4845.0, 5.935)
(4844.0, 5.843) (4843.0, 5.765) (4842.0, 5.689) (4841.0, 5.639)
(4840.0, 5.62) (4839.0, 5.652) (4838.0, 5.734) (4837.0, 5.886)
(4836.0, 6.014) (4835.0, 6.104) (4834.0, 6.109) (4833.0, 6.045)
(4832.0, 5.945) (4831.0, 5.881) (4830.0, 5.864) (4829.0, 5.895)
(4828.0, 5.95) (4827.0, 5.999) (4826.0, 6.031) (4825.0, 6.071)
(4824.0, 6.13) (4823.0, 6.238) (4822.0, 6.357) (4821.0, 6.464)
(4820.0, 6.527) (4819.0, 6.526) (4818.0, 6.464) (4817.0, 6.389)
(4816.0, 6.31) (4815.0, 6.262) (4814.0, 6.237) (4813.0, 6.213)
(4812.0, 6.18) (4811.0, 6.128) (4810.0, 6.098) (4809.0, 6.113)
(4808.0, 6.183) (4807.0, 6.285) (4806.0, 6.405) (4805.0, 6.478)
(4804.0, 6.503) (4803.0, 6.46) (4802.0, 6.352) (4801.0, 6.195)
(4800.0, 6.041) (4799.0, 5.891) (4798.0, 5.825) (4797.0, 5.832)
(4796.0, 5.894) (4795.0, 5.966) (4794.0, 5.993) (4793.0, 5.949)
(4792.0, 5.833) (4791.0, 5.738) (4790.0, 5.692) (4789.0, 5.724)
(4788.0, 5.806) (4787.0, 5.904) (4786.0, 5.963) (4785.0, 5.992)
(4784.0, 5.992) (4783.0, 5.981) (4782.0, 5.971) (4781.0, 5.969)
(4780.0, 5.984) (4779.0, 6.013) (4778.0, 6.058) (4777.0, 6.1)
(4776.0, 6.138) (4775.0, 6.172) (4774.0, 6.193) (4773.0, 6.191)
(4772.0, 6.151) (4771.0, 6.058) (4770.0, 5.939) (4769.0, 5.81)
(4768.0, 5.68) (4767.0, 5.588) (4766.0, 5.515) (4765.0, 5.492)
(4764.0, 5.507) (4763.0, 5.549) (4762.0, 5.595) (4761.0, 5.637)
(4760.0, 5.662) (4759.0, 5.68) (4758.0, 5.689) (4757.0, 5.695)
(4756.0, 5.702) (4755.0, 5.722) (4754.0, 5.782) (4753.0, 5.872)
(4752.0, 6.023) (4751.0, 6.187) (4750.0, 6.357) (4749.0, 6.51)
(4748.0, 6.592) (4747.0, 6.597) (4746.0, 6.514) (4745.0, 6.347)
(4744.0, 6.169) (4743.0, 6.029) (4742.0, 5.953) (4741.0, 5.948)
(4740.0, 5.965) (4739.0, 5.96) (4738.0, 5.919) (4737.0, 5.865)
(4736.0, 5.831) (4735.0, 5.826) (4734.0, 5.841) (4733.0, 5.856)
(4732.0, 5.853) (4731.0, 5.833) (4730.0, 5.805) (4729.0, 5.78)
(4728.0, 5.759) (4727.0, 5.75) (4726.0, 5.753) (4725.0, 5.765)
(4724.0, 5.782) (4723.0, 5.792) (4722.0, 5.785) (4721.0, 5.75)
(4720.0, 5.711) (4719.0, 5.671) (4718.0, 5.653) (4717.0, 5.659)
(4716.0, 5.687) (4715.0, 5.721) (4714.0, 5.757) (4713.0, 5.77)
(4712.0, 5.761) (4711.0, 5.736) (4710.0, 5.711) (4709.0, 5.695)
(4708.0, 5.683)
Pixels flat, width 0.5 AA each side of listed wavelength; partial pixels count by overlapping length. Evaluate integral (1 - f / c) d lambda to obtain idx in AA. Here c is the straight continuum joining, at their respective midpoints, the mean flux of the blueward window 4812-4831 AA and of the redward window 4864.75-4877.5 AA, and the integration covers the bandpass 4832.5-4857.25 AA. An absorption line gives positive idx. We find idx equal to 1.0 AA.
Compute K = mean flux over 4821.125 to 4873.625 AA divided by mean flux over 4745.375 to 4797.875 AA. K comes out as 1.0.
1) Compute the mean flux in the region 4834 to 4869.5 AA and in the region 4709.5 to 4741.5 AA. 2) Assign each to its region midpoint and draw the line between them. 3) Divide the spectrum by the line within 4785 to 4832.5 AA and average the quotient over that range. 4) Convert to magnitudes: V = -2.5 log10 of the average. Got -0.08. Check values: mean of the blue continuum 5.79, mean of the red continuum 5.61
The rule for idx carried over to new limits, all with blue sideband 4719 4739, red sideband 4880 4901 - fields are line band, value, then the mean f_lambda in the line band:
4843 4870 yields 1.62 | 5.55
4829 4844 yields 0.08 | 5.85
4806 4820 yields -0.97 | 6.28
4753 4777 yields 0.14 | 5.8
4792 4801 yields -0.12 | 5.93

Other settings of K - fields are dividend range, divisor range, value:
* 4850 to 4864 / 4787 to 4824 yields 0.87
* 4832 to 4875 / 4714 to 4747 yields 0.96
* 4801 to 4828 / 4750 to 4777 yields 1.08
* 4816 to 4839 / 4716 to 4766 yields 1.04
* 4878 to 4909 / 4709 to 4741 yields 1.03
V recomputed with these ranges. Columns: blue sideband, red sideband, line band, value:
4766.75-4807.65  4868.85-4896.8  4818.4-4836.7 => -0.03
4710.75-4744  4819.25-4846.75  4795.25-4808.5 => -0.04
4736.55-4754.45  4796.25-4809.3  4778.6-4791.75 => 0.05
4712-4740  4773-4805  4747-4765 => 0.00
